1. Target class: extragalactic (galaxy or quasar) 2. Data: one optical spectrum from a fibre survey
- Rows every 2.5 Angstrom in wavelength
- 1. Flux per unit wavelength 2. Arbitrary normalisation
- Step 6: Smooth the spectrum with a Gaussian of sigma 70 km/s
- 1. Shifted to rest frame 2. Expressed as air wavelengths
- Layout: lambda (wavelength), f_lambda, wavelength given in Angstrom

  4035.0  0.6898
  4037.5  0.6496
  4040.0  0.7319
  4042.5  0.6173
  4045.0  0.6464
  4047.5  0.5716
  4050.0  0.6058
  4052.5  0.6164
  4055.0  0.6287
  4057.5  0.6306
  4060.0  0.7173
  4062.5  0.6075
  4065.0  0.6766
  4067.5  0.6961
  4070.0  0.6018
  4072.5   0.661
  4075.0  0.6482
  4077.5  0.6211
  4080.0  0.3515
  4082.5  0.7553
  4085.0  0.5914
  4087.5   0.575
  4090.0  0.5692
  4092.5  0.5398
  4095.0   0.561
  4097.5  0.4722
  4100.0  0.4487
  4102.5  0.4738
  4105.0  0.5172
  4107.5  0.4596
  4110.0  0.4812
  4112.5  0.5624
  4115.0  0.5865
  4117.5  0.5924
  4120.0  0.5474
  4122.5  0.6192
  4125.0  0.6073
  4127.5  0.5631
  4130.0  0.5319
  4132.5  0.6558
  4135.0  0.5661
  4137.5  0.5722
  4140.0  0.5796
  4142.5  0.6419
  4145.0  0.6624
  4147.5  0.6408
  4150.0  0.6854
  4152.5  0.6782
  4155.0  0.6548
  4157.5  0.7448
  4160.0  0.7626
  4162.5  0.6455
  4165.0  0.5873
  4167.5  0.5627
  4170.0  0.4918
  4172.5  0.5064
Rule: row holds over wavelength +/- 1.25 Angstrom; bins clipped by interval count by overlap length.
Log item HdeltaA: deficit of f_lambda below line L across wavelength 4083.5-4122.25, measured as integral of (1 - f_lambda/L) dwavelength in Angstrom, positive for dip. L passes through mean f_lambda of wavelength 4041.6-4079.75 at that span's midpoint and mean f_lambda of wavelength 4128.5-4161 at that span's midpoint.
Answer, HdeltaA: 6.1 Angstrom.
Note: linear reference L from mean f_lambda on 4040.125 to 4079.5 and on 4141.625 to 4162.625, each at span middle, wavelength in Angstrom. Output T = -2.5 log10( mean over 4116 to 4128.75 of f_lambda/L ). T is 0.14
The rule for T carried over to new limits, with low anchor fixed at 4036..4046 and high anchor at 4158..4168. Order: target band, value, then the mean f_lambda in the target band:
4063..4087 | 0.07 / 0.621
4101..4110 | 0.34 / 0.482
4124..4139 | 0.13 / 0.582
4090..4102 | 0.28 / 0.51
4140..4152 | 0.01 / 0.651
